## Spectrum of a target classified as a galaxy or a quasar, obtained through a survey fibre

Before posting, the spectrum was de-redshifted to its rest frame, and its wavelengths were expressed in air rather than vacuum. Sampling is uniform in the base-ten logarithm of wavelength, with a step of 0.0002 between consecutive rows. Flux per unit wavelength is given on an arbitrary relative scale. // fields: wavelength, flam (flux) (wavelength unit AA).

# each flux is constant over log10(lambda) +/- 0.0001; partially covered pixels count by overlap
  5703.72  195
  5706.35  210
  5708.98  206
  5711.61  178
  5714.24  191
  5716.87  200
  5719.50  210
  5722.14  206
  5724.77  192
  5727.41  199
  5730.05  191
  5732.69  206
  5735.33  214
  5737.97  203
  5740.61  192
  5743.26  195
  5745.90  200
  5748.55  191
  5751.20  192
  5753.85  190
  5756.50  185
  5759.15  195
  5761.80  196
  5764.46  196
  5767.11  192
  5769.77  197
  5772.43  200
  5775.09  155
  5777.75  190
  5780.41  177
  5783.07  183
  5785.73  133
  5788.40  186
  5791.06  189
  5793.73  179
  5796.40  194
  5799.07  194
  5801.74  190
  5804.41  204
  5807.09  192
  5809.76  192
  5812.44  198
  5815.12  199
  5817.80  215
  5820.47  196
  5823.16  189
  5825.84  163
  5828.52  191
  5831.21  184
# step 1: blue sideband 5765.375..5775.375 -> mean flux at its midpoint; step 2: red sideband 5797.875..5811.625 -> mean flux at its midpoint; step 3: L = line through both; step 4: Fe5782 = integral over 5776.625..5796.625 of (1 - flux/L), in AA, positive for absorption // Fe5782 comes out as 1.46 AA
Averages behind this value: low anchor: 190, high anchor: 195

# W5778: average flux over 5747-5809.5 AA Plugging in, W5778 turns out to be 187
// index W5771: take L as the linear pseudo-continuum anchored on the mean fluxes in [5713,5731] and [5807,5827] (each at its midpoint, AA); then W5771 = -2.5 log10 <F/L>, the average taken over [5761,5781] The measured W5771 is 0.04 mag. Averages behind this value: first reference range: 199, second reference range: 193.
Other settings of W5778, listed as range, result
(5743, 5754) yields 194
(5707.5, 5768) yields 197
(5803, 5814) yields 196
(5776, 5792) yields 176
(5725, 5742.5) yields 200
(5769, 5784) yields 183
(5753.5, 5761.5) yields 191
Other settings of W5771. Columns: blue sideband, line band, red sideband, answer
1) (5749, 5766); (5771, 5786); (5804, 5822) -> 0.110 mag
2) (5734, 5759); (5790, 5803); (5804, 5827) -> 0.030 mag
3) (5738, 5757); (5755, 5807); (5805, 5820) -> 0.057 mag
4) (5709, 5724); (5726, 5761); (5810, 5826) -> 0.004 mag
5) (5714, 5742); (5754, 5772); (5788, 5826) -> 0.021 mag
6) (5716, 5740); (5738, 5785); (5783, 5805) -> 0.017 mag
